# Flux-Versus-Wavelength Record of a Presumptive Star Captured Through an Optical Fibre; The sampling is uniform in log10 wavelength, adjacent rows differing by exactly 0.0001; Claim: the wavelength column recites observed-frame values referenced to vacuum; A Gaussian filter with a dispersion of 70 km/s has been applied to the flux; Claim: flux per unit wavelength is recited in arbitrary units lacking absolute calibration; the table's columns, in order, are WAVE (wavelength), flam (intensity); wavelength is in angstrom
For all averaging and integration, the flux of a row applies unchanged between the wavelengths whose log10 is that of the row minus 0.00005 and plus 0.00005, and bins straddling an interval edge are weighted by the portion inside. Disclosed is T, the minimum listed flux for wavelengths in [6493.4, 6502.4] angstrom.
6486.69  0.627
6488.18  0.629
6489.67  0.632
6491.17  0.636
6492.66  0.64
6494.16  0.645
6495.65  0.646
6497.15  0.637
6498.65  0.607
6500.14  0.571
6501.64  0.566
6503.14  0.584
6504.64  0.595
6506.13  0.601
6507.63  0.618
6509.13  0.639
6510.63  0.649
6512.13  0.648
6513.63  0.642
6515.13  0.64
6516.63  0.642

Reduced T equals 0.566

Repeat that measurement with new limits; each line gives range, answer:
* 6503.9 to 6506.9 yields 0.595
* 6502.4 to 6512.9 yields 0.584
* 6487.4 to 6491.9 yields 0.629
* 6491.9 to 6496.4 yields 0.64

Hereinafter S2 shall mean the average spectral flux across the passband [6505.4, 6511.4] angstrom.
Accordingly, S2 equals 0.626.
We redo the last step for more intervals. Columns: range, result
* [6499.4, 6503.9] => 0.573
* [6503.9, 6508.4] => 0.605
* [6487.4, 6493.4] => 0.635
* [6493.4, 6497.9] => 0.642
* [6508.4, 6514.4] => 0.644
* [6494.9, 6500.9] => 0.615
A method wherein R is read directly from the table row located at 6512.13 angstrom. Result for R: 0.648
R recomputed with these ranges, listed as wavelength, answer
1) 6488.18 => 0.629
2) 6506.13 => 0.601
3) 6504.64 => 0.595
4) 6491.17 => 0.636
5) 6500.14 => 0.571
